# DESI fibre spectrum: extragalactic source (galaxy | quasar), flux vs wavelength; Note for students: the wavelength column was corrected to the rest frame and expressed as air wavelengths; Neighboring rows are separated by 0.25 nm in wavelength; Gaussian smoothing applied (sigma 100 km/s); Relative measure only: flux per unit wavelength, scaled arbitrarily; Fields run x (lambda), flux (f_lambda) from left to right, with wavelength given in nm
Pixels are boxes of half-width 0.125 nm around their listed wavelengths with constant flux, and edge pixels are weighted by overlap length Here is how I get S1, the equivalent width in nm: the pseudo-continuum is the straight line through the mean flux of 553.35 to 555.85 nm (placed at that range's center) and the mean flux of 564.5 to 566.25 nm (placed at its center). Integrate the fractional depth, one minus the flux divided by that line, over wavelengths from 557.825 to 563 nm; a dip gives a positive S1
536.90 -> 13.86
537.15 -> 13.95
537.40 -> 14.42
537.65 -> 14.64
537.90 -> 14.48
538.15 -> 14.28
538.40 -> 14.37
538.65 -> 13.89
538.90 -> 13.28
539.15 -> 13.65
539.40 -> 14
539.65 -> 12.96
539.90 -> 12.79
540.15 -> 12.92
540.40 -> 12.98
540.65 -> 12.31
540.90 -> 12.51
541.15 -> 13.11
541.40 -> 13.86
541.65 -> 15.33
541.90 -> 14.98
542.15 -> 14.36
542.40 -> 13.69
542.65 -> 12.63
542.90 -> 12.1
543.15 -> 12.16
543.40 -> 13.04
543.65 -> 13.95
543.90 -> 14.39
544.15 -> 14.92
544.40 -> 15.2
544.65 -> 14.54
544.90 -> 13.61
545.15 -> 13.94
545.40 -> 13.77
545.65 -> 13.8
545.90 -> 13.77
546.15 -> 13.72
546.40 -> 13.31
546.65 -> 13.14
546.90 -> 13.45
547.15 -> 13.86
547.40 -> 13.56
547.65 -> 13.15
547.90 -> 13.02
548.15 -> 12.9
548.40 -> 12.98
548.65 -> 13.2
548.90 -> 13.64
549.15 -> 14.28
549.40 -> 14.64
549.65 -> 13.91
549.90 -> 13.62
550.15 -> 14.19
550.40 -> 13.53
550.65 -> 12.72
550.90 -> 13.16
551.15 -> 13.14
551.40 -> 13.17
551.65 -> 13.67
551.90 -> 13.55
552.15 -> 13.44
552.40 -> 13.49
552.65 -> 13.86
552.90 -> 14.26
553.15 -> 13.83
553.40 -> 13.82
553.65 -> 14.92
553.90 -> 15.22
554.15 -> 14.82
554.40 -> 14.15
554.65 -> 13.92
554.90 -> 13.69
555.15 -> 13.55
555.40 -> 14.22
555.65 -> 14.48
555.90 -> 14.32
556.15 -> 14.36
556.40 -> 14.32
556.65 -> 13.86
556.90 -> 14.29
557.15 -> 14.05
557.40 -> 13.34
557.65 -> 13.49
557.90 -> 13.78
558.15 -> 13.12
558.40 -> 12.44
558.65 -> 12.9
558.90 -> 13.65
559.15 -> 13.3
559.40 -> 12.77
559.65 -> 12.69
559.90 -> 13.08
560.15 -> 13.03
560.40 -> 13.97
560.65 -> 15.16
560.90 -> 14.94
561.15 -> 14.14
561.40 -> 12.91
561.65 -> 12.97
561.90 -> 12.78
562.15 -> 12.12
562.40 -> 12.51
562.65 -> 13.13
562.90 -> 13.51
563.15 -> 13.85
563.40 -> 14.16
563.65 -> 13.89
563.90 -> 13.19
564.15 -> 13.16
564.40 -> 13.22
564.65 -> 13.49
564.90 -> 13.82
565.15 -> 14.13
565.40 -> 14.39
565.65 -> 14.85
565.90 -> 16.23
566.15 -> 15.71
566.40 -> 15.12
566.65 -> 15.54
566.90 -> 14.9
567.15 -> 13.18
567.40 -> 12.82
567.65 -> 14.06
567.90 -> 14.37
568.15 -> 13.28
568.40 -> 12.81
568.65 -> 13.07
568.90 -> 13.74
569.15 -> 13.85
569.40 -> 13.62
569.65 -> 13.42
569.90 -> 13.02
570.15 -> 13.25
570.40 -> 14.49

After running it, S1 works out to 0.43 nm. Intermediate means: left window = 14.3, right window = 14.6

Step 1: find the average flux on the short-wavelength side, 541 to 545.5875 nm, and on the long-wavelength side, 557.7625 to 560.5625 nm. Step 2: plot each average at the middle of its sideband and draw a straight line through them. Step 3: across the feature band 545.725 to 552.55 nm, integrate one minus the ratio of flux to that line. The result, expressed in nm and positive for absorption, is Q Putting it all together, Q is 0.06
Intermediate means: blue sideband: 13.9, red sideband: 13.2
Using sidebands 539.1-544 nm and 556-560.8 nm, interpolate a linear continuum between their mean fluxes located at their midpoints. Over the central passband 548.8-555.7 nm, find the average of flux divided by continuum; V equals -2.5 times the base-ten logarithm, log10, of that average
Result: -0.03 mag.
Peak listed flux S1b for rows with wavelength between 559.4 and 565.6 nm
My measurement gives 15.16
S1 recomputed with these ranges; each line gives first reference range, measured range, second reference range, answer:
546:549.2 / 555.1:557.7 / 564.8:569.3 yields -0.06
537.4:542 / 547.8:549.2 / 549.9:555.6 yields 0.05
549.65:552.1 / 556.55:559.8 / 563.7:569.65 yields 0.08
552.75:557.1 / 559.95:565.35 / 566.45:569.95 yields 0.16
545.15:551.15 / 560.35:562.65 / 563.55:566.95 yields 0.12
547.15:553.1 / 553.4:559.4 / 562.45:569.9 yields -0.09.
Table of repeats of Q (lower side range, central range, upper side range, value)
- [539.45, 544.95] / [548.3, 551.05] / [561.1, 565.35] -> -0.027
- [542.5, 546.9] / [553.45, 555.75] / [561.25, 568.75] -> -0.102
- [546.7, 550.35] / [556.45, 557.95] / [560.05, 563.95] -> -0.031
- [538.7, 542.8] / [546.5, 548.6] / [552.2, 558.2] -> 0.074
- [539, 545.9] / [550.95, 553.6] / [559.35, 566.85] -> 0.014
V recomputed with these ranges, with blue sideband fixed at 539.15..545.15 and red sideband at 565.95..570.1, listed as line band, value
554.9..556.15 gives -0.03 mag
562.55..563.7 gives 0.01 mag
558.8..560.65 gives 0.04 mag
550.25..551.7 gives 0.04 mag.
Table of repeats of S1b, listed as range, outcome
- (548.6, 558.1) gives 15.22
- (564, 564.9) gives 13.82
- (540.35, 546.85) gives 15.33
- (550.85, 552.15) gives 13.67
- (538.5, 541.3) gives 14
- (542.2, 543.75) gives 13.95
